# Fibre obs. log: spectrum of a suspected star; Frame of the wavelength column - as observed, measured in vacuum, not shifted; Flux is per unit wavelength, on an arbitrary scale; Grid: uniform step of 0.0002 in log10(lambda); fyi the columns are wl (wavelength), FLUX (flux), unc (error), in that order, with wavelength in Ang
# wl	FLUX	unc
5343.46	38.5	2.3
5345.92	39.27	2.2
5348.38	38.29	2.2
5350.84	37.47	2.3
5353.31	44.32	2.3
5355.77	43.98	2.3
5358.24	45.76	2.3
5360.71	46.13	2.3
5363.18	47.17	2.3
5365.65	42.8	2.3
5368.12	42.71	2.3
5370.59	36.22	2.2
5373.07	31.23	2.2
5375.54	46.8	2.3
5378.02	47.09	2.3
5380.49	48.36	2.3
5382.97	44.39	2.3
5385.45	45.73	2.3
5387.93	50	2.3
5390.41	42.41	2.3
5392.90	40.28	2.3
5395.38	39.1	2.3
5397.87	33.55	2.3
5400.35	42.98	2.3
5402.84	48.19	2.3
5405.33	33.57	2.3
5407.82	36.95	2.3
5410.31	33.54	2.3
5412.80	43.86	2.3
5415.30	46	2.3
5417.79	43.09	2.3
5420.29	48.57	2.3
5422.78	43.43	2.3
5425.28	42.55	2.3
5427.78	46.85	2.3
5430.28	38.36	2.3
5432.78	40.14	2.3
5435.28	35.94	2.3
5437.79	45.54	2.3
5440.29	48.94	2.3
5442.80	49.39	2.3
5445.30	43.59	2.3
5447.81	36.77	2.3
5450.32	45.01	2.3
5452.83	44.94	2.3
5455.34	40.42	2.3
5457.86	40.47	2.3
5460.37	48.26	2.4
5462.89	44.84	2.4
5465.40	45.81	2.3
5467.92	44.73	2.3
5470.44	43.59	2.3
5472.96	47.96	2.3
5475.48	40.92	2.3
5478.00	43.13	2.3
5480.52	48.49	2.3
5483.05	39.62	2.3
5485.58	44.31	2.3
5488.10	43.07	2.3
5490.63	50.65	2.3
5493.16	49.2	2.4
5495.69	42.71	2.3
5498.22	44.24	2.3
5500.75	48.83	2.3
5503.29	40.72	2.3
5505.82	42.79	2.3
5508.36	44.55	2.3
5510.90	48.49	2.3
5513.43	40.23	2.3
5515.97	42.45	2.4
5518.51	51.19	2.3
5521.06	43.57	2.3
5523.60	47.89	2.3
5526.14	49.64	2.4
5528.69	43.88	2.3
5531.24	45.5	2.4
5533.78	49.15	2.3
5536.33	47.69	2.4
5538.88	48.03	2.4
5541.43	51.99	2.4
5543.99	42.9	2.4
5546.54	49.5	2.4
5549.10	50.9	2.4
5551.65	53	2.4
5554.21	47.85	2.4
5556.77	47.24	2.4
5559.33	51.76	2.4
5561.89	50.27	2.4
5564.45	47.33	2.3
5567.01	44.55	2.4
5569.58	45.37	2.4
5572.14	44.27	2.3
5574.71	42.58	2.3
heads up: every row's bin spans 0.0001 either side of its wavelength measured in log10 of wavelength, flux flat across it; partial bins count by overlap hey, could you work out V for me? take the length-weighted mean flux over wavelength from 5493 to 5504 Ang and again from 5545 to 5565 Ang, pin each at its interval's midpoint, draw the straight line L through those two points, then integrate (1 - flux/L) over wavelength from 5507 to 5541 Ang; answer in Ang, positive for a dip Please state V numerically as 0.5 Ang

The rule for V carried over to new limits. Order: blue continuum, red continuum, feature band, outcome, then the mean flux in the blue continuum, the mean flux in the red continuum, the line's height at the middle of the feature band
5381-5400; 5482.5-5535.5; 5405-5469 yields 1.1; 42.5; 45.5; 43.6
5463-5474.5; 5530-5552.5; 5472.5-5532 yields 2.2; 45.4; 48.7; 46.9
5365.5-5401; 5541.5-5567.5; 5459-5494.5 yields 0.4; 42.2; 48.8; 45.8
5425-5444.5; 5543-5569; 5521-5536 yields 0.1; 43.5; 48.5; 47.4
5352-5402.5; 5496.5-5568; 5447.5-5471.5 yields 0.8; 43.1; 47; 45.2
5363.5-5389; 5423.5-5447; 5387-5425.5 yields 1.6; 43.6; 43.4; 43.5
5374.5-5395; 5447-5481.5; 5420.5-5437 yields 1.0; 45.3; 44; 44.6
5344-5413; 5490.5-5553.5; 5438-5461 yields 0.0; 41.8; 46.7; 44.2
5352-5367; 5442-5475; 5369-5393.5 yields 0.8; 45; 44.1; 44.8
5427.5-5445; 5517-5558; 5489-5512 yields 0.3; 43.4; 48.1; 46.4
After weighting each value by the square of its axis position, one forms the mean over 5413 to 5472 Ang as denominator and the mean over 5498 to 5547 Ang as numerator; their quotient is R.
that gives 1.08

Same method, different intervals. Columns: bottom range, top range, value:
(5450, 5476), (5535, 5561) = 1.14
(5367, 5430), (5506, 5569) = 1.18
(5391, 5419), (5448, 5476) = 1.12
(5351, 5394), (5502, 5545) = 1.11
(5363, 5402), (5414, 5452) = 1.05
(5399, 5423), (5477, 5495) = 1.11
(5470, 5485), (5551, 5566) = 1.16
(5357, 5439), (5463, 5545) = 1.12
